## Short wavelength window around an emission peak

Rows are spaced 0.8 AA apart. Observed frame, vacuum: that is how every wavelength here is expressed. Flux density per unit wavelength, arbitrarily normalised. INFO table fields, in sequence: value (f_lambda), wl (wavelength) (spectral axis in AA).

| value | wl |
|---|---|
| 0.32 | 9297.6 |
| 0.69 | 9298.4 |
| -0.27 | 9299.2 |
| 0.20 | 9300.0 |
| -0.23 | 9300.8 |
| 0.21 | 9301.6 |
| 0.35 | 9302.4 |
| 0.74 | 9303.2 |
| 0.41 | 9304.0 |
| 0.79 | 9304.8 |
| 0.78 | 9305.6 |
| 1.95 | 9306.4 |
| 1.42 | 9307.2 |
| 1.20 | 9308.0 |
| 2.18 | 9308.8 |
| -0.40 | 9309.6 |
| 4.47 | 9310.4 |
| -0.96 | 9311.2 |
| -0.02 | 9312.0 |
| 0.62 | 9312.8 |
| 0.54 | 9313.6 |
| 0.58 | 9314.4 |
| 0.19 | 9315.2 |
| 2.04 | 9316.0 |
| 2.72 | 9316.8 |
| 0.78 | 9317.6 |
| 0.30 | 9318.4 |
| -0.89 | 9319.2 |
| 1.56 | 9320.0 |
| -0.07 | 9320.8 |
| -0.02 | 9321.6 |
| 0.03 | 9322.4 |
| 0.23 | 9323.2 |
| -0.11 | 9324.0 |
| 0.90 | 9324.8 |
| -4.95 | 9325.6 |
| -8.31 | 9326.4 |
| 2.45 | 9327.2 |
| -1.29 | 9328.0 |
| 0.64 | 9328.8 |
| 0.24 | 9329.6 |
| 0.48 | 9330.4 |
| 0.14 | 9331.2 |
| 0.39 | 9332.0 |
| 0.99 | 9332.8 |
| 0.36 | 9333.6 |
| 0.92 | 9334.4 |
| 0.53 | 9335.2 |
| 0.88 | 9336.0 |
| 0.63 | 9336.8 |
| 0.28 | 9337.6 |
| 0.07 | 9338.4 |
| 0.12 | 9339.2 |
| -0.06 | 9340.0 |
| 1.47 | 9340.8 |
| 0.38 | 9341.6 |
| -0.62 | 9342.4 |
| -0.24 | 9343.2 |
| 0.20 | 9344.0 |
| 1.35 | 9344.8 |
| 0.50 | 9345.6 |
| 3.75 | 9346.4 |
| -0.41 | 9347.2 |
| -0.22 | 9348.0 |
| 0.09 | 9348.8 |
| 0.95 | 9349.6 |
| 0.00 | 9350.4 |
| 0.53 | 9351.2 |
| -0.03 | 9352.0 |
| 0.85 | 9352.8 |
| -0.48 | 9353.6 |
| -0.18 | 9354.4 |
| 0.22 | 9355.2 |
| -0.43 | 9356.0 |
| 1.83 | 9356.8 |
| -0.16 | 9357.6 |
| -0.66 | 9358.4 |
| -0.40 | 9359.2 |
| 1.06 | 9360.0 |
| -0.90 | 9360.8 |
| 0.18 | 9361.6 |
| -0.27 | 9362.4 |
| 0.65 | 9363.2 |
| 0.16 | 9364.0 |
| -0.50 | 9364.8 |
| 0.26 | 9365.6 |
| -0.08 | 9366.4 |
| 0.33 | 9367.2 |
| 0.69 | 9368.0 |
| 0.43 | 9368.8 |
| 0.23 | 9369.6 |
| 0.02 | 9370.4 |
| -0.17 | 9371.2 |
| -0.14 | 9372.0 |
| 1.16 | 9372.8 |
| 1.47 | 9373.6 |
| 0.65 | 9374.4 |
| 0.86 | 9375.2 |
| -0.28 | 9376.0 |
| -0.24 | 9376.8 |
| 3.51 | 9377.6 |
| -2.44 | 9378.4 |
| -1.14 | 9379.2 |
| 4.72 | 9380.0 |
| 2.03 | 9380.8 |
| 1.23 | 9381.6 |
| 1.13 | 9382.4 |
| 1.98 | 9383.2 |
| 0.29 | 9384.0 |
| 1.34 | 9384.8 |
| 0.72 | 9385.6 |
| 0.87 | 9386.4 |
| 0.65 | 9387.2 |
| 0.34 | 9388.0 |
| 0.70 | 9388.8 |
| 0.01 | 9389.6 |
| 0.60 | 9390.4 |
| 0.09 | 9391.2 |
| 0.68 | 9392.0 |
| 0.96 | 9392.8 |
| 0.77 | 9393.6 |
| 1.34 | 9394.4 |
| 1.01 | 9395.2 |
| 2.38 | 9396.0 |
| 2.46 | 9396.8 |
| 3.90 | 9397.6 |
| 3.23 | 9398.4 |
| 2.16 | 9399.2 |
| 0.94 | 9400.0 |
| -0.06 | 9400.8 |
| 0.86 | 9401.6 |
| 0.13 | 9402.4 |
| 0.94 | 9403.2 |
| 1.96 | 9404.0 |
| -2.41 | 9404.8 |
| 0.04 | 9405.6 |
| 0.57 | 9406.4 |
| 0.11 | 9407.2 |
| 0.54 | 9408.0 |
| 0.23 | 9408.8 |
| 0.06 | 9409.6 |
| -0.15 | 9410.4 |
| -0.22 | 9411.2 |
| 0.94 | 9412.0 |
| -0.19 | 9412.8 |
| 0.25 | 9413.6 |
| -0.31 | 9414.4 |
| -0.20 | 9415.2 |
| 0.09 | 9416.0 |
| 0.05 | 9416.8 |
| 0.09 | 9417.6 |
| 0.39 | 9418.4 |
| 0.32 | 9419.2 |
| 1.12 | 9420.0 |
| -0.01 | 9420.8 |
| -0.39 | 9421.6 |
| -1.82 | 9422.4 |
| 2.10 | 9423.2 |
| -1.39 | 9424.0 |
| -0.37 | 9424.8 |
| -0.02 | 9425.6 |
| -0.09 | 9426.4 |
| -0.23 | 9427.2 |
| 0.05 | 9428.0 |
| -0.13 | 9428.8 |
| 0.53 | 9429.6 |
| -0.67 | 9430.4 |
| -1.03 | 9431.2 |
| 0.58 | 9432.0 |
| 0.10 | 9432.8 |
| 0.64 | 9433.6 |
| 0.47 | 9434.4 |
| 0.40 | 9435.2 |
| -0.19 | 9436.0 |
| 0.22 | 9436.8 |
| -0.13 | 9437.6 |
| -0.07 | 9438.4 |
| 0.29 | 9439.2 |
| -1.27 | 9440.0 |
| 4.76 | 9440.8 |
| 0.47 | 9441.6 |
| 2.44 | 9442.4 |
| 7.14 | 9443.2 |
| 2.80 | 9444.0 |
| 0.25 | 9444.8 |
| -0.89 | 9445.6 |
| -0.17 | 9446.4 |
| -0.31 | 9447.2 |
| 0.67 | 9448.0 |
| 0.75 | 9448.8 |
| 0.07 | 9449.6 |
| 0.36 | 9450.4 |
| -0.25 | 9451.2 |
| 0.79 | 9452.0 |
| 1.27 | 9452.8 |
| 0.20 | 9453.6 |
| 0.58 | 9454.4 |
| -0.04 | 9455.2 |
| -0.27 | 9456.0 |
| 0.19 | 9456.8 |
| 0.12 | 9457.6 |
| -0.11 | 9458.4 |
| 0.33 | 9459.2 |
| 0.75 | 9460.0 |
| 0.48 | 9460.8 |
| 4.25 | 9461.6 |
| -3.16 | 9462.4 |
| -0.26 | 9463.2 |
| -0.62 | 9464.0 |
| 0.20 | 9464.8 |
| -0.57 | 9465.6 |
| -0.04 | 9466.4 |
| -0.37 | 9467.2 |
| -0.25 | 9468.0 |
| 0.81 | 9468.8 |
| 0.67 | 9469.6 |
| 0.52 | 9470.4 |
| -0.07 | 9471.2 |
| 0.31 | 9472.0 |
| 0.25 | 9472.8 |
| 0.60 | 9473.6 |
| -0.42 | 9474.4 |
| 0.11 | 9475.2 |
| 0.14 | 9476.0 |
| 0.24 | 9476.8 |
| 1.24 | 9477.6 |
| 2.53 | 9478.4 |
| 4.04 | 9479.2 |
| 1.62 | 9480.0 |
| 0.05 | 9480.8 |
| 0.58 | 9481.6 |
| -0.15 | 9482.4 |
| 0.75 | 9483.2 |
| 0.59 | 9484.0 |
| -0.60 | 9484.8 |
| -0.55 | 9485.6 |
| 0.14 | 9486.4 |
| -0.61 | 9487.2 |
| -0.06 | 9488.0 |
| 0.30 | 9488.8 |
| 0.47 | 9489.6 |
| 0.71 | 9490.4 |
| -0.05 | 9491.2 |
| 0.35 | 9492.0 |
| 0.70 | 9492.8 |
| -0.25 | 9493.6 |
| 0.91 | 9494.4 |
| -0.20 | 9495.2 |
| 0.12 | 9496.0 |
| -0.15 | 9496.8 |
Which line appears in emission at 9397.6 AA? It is [O III]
